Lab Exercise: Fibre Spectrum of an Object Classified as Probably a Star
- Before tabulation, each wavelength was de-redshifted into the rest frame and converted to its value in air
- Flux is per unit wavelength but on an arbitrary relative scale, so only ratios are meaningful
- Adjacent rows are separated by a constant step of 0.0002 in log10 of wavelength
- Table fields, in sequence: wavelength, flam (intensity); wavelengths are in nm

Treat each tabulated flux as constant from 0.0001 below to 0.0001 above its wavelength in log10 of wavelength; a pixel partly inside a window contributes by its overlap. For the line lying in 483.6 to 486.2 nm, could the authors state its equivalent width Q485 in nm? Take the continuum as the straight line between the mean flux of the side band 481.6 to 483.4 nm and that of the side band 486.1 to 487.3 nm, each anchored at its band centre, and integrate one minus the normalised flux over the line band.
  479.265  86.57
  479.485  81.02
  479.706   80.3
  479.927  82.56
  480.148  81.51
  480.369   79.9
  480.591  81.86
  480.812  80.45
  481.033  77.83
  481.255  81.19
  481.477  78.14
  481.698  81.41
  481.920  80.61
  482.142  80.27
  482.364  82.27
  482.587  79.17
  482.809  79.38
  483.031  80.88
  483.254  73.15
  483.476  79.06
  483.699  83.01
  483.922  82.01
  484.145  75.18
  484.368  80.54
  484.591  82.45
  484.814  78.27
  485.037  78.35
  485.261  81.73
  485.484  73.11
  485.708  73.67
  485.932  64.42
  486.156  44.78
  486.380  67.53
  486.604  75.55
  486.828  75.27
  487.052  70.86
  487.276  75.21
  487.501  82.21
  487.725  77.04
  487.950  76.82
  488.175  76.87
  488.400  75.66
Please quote -0.07 nm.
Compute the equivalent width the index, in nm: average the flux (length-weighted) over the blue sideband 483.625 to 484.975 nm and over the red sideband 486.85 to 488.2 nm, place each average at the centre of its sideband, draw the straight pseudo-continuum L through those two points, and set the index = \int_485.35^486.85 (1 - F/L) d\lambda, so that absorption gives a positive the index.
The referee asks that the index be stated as 0.202 nm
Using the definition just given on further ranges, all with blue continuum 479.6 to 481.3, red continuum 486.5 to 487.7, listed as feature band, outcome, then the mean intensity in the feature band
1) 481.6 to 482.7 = -0.02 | 80.7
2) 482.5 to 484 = -0.02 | 79.5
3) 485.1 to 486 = 0.04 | 73.9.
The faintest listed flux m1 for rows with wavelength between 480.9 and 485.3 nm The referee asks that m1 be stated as 73.15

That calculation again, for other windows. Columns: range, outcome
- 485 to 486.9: 44.78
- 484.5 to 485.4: 78.27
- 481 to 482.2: 77.83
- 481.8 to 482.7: 79.17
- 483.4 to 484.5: 75.18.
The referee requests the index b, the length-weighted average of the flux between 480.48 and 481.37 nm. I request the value 80.3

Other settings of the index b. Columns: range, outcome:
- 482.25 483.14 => 80.4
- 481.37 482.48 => 80.5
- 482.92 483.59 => 77.7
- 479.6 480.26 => 81.5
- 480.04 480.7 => 81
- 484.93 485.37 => 79.9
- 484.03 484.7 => 79.4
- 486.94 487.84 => 76.3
